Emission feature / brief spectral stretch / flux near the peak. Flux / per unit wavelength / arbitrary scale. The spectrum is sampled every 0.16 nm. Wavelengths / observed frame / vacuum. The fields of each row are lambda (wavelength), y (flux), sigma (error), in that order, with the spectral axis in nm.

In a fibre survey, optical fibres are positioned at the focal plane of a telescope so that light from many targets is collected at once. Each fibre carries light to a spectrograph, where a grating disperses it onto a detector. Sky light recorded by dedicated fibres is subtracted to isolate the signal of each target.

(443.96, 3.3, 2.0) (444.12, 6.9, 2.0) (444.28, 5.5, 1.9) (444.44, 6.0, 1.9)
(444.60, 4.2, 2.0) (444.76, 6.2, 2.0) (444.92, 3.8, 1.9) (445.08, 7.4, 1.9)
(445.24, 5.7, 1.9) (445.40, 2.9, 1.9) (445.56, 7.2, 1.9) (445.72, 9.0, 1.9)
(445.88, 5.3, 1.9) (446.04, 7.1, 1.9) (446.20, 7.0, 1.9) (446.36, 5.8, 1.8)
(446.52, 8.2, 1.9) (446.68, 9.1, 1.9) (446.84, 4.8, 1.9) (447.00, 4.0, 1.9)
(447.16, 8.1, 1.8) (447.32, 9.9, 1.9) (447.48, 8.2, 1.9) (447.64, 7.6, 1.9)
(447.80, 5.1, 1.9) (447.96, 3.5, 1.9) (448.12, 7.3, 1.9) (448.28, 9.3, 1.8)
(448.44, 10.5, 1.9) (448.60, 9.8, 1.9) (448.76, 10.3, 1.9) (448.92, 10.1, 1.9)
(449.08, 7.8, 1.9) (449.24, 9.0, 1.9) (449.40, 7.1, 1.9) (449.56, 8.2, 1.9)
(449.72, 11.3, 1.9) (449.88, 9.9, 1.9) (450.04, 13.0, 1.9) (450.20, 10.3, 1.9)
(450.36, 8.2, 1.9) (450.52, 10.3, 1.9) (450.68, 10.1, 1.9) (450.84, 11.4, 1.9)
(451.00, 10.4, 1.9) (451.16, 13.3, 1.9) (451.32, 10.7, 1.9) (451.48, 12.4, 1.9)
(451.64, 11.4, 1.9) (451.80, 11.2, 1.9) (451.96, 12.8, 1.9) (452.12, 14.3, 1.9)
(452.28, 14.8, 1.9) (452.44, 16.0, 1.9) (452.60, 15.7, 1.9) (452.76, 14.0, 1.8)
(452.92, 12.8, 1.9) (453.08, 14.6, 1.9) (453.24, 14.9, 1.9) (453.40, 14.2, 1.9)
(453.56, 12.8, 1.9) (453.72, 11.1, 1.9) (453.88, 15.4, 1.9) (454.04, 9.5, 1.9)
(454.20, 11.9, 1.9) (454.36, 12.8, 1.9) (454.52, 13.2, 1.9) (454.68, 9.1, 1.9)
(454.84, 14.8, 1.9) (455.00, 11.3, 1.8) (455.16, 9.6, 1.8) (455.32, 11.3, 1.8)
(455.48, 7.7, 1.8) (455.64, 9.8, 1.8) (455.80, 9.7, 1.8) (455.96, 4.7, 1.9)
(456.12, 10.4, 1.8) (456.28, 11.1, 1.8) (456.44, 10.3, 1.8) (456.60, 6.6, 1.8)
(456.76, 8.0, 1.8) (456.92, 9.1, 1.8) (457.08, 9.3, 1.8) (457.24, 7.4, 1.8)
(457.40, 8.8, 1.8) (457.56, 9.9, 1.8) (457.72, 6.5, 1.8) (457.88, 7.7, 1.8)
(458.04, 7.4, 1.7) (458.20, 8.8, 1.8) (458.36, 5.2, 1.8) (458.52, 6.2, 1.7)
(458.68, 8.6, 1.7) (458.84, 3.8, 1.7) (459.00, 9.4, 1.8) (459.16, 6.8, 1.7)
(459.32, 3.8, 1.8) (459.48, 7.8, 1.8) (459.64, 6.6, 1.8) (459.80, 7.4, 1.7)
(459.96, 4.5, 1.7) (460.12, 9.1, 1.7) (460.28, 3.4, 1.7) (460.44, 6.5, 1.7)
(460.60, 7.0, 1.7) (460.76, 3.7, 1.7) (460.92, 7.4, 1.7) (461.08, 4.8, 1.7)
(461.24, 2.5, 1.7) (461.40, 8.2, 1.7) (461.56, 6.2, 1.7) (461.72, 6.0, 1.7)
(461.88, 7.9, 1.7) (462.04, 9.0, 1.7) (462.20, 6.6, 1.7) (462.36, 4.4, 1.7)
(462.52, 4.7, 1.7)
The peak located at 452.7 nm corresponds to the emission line C IV 1549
